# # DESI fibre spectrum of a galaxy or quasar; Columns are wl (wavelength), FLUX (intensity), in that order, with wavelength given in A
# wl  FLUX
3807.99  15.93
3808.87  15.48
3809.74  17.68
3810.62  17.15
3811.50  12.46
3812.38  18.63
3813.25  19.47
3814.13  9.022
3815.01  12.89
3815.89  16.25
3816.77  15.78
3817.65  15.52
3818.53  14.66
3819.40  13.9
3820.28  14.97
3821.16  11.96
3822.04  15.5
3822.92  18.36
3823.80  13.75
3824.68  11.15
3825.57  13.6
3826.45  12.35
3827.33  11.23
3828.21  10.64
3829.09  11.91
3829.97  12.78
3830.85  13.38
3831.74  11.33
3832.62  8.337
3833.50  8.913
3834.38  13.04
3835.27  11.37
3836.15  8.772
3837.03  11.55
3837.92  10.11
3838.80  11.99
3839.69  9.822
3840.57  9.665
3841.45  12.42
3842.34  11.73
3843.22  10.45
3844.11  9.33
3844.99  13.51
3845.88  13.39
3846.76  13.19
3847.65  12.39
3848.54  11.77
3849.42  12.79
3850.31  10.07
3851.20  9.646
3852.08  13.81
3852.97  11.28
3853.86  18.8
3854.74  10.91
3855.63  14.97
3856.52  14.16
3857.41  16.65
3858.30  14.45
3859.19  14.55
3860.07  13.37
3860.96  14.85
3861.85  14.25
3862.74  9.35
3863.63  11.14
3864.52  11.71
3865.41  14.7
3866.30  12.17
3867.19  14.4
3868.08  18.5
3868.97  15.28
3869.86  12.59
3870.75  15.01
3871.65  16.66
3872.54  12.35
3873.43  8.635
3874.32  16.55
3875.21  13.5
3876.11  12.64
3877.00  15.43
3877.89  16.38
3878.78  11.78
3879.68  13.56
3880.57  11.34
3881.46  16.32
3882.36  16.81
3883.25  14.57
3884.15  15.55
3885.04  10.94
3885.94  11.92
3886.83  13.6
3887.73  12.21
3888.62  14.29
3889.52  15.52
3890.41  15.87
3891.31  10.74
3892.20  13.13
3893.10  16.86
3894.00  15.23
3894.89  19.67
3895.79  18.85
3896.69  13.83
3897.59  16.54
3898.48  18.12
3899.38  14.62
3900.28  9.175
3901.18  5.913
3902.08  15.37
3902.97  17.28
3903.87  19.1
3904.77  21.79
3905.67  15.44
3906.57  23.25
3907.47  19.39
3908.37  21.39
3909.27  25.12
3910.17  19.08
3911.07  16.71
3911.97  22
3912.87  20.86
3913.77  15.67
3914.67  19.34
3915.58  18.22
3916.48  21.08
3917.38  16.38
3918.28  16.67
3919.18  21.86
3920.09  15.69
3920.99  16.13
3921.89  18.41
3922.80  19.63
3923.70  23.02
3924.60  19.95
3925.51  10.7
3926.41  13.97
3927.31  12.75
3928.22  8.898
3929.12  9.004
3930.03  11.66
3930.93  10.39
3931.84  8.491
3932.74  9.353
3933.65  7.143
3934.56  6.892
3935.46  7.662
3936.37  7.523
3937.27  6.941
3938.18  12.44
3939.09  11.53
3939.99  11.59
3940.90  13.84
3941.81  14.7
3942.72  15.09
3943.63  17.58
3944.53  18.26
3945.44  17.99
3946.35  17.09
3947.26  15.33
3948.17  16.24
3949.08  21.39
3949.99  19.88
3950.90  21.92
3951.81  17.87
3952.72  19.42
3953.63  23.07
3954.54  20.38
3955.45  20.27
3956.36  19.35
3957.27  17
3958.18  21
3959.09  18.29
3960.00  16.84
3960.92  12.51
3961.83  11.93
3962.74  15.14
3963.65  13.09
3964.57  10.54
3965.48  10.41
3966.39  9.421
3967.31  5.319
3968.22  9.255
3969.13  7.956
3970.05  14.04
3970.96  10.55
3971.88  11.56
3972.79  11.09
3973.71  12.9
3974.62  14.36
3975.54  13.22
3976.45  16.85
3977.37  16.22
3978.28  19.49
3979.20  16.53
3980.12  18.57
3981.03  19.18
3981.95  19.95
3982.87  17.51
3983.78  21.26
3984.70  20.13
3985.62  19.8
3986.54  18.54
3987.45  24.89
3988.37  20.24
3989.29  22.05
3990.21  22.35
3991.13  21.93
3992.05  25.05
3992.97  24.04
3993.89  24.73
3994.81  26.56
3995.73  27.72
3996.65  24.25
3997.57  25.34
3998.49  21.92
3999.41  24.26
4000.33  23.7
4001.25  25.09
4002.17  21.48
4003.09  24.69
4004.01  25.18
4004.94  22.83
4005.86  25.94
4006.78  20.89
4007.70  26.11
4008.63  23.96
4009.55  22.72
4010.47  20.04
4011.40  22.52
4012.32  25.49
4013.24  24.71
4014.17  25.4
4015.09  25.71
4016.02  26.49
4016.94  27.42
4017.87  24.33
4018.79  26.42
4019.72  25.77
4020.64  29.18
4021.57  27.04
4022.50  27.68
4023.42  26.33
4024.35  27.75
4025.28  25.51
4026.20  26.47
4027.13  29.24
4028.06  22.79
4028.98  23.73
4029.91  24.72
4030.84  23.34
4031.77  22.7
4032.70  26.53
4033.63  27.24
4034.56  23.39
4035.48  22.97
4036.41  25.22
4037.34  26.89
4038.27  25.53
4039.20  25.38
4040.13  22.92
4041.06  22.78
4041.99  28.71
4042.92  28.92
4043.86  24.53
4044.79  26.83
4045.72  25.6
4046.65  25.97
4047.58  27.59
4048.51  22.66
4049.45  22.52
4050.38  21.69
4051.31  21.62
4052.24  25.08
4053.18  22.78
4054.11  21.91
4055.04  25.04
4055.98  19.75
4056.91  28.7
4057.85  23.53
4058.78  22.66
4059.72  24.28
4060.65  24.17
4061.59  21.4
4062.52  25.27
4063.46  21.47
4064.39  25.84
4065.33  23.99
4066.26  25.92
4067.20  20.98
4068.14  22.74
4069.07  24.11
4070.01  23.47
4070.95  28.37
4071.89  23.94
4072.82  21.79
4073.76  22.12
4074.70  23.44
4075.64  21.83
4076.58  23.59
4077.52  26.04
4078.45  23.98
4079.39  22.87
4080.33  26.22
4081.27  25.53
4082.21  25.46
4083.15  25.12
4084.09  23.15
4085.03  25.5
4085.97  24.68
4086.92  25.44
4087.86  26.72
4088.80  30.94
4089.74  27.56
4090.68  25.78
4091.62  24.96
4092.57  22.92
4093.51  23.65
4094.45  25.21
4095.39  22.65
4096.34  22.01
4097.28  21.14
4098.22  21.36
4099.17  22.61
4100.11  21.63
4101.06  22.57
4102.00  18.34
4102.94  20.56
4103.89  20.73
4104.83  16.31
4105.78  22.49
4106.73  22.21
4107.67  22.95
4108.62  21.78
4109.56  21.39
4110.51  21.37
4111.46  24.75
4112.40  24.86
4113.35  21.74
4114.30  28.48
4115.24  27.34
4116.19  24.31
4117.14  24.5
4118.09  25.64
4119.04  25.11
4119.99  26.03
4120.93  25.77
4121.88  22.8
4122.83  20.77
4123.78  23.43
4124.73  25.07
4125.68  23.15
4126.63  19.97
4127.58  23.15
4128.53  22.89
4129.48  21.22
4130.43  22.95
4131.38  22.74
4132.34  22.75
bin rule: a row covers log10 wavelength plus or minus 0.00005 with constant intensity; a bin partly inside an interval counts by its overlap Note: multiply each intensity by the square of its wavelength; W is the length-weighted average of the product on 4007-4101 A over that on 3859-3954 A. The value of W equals 1.7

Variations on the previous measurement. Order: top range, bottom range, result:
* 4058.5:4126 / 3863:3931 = 1.68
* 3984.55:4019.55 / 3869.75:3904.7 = 1.75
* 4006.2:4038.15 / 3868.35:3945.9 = 1.79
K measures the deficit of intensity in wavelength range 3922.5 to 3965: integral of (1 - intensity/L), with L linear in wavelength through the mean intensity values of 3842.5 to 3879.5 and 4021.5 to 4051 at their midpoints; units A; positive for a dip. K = 9.5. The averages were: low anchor 13.3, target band 14.8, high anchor 25.3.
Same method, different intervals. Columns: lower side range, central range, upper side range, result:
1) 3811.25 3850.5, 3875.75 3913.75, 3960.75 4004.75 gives -2.3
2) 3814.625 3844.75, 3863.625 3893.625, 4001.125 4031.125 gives 3.3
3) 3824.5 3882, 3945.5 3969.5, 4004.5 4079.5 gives 4.1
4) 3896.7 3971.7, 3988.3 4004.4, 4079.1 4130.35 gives -4.9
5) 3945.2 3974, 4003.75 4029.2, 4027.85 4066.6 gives -4.9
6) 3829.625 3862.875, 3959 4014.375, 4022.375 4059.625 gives 6.1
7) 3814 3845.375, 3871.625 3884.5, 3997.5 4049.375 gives 1.2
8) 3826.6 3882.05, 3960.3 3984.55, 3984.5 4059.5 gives 8.3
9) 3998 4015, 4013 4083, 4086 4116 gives -3.5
